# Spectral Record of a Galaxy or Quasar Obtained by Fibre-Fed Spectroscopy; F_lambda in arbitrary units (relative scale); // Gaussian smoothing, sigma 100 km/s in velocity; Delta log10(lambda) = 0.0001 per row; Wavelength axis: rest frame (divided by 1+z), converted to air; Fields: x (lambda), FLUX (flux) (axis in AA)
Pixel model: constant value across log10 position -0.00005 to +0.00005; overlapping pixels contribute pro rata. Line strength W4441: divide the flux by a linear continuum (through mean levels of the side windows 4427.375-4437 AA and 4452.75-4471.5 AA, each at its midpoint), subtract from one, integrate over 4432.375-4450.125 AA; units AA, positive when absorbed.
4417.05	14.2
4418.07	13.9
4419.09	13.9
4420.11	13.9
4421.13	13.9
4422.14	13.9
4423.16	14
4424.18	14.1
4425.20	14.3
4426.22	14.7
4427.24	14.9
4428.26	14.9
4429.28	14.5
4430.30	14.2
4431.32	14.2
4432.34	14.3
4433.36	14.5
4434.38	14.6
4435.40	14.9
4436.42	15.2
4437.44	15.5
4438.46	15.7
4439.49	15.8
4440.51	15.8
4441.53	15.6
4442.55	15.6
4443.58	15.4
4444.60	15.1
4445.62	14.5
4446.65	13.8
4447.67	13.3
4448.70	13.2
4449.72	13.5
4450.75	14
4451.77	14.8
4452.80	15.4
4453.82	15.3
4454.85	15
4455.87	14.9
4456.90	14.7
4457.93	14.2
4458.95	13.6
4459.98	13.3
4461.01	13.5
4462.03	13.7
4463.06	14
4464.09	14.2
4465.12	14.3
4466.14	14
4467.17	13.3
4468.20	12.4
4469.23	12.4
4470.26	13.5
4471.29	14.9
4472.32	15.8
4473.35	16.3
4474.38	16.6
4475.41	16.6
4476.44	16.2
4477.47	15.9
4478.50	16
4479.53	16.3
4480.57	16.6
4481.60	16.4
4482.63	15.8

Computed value -0.5 AA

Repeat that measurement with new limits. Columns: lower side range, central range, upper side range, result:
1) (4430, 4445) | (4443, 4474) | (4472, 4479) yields 2.9 AA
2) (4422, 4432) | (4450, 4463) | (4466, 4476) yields 0.2 AA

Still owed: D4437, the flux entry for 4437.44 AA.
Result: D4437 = 15.5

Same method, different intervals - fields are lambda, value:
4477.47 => 15.9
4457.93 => 14.2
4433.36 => 14.5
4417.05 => 14.2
